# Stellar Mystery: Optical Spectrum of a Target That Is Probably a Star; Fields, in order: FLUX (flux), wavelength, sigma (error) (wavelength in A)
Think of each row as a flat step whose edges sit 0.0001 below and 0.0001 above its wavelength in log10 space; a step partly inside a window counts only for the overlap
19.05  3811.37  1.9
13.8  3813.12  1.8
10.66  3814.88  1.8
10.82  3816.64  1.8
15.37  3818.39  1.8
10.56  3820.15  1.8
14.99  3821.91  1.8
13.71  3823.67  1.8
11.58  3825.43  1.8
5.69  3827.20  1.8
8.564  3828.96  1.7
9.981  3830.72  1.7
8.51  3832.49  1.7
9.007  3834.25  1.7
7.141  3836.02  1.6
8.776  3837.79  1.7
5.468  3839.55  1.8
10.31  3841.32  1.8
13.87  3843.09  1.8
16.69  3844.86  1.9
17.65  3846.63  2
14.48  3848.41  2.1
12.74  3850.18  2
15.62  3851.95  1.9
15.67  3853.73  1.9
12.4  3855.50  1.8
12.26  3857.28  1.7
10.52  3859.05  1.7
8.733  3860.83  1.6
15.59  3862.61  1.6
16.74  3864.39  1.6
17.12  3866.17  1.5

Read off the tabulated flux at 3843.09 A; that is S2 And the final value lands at 13.87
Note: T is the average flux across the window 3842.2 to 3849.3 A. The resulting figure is 15.7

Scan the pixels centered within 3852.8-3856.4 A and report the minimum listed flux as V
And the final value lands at 12.4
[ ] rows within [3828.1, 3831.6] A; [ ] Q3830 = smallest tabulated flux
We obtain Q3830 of 8.564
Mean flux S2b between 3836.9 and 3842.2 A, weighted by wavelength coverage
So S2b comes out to 8.19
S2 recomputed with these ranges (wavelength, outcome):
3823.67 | 13.71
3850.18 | 12.74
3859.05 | 10.52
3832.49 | 8.51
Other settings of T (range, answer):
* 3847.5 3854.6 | 14.6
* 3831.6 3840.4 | 7.79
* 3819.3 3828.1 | 11.3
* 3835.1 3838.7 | 7.95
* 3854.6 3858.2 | 12.4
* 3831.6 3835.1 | 8.76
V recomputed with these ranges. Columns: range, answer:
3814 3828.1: 5.69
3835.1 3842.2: 5.468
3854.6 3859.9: 10.52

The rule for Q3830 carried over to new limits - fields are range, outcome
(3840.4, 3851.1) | 10.31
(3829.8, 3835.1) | 8.51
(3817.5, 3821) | 10.56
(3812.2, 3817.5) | 10.66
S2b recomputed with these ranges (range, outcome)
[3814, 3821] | 11.9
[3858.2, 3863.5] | 11.6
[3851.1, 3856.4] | 14.5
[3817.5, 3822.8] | 13.6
